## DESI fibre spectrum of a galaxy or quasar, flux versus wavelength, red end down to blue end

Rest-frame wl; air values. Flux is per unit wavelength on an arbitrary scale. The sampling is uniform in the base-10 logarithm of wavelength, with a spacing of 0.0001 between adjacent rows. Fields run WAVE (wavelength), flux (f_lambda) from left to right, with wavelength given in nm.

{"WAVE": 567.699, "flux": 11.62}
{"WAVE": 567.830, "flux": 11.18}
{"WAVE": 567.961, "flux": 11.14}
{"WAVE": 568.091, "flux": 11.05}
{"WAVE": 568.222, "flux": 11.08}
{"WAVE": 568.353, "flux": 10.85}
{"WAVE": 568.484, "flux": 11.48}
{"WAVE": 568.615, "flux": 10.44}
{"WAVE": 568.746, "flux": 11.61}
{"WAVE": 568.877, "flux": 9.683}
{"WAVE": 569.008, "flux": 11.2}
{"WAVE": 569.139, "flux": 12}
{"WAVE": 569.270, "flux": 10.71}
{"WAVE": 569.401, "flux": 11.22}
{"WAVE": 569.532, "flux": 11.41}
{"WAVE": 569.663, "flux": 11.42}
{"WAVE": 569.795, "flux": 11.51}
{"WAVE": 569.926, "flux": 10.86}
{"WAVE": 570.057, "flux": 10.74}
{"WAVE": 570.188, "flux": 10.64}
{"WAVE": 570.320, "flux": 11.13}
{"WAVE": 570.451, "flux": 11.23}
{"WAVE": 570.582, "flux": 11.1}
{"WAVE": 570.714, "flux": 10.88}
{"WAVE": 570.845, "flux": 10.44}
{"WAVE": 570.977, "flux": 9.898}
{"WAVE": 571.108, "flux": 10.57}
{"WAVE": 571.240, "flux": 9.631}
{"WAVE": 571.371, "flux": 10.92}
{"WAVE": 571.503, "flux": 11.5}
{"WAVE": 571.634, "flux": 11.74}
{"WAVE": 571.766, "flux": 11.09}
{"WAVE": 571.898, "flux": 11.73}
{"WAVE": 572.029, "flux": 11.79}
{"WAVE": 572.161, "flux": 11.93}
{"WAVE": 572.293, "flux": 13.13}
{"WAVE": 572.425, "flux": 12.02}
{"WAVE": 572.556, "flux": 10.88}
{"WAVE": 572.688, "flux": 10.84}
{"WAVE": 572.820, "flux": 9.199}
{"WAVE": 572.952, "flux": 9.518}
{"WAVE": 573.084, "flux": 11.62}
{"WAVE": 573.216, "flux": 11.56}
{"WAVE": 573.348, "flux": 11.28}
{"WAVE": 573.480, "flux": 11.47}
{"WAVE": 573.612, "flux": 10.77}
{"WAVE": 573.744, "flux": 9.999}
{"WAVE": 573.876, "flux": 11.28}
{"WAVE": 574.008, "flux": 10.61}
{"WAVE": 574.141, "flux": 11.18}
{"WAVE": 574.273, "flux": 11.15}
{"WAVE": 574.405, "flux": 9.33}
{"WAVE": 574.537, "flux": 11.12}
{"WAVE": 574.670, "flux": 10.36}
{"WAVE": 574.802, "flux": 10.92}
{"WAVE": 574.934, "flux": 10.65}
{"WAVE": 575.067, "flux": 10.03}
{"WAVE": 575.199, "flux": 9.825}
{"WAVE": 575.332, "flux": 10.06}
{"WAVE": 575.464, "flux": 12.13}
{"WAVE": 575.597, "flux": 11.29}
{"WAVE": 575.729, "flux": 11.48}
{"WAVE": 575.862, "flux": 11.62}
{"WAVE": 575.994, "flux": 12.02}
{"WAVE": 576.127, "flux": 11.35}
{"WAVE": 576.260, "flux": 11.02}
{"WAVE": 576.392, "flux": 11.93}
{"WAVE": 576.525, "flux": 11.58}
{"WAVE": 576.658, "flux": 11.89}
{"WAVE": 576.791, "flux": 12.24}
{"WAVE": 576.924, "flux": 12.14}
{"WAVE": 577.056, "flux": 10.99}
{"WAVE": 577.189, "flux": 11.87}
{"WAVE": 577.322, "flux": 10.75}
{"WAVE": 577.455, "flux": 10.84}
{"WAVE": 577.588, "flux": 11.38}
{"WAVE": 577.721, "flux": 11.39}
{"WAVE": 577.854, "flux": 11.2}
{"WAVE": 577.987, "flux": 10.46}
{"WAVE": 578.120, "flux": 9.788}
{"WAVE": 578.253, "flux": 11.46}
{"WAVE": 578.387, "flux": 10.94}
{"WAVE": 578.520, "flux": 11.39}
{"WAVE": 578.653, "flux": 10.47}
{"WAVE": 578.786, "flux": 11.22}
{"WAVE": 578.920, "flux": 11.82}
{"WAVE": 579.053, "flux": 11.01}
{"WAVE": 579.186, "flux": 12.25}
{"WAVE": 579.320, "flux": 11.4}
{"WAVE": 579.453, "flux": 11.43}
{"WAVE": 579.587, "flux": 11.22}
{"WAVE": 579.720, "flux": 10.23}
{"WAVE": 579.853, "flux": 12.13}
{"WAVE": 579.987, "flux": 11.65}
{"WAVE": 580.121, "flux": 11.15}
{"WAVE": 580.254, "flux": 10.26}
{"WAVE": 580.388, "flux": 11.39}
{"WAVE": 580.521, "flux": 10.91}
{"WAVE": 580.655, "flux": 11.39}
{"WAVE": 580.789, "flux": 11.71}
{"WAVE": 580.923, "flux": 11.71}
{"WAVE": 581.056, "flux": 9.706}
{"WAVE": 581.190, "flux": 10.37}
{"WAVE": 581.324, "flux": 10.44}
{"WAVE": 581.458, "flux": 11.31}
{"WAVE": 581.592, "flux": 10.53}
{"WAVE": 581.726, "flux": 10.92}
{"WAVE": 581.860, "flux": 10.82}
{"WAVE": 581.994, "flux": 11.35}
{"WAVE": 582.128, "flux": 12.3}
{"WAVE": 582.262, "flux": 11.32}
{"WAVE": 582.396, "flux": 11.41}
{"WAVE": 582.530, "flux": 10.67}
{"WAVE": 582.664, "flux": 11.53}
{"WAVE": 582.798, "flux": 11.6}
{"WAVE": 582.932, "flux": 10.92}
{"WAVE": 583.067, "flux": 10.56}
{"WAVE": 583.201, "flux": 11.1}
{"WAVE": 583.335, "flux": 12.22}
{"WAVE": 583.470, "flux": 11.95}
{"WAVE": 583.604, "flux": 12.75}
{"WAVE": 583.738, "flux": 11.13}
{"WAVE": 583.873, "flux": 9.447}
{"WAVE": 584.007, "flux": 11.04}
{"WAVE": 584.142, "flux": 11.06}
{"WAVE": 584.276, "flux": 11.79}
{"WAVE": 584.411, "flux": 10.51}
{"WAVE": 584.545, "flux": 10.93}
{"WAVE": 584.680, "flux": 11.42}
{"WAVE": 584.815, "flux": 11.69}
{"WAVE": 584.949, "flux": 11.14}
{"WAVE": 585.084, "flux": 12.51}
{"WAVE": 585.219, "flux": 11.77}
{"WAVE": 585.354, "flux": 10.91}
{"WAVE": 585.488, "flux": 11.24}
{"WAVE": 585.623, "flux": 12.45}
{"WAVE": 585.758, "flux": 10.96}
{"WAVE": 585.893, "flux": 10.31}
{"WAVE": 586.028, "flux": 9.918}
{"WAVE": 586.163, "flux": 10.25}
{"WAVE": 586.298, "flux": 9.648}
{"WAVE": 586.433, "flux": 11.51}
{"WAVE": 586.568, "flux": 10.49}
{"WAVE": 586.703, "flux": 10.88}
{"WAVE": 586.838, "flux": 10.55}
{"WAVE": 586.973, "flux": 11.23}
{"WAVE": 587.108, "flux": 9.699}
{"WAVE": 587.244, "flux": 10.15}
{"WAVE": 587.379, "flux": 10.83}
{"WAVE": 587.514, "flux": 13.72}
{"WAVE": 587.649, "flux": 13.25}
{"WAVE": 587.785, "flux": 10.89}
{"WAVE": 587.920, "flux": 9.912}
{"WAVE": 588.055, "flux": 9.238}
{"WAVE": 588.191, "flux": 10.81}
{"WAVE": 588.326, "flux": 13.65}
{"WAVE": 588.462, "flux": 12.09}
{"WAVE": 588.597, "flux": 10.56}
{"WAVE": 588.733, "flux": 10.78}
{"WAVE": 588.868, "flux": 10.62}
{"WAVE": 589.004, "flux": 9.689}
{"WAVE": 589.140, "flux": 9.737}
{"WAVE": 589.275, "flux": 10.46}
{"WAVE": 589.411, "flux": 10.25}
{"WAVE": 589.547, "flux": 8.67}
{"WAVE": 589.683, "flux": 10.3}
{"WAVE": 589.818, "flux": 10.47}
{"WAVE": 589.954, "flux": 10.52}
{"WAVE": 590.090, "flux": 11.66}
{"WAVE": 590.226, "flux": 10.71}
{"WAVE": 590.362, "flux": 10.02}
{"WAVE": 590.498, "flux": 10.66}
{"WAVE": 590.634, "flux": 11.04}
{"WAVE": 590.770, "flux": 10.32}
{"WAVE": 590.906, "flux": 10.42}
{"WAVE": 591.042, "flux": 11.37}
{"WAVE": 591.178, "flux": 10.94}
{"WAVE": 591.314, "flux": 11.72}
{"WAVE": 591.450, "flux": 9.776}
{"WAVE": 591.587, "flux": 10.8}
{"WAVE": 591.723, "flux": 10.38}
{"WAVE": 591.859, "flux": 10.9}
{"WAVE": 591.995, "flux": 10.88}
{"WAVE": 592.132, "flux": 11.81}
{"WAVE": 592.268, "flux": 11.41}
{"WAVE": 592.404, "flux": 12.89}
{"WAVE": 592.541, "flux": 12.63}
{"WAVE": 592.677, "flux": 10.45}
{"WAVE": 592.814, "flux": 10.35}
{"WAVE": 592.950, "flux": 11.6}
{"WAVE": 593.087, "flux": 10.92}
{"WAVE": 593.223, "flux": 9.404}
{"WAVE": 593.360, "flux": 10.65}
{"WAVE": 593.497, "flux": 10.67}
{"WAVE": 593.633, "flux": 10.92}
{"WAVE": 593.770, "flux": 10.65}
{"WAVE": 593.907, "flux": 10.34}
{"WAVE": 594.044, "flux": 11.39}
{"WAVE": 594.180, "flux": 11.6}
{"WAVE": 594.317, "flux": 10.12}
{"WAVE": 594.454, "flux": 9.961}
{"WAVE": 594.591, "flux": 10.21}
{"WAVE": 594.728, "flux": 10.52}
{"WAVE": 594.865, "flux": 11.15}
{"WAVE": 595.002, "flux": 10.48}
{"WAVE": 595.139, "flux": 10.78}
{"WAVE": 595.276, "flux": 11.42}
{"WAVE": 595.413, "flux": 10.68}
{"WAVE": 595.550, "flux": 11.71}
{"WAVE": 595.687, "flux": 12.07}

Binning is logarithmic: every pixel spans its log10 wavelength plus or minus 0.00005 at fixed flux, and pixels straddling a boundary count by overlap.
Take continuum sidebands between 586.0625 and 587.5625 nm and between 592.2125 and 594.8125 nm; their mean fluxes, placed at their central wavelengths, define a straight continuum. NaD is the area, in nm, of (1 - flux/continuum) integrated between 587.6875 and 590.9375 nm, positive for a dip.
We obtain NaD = 0.06 nm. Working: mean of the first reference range 10.8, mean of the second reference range 10.9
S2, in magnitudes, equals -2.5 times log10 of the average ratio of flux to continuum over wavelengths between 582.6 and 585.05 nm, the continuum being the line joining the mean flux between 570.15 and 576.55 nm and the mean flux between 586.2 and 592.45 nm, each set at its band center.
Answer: -0.04 mag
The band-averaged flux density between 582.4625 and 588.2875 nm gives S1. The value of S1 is 11.1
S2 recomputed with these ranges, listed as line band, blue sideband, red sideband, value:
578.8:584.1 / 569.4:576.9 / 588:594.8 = -0.03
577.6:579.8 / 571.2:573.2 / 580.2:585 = 0.00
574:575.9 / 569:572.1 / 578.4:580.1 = 0.04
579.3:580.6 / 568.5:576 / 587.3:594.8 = -0.02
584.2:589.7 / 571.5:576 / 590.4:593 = 0.01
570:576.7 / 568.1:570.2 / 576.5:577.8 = 0.03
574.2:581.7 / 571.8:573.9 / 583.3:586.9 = 0.00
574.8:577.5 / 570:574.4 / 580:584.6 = -0.02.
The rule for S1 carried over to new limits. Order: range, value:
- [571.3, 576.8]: 11.1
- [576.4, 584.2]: 11.2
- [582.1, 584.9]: 11.3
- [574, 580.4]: 11.1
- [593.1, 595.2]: 10.6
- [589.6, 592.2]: 10.8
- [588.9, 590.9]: 10.3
